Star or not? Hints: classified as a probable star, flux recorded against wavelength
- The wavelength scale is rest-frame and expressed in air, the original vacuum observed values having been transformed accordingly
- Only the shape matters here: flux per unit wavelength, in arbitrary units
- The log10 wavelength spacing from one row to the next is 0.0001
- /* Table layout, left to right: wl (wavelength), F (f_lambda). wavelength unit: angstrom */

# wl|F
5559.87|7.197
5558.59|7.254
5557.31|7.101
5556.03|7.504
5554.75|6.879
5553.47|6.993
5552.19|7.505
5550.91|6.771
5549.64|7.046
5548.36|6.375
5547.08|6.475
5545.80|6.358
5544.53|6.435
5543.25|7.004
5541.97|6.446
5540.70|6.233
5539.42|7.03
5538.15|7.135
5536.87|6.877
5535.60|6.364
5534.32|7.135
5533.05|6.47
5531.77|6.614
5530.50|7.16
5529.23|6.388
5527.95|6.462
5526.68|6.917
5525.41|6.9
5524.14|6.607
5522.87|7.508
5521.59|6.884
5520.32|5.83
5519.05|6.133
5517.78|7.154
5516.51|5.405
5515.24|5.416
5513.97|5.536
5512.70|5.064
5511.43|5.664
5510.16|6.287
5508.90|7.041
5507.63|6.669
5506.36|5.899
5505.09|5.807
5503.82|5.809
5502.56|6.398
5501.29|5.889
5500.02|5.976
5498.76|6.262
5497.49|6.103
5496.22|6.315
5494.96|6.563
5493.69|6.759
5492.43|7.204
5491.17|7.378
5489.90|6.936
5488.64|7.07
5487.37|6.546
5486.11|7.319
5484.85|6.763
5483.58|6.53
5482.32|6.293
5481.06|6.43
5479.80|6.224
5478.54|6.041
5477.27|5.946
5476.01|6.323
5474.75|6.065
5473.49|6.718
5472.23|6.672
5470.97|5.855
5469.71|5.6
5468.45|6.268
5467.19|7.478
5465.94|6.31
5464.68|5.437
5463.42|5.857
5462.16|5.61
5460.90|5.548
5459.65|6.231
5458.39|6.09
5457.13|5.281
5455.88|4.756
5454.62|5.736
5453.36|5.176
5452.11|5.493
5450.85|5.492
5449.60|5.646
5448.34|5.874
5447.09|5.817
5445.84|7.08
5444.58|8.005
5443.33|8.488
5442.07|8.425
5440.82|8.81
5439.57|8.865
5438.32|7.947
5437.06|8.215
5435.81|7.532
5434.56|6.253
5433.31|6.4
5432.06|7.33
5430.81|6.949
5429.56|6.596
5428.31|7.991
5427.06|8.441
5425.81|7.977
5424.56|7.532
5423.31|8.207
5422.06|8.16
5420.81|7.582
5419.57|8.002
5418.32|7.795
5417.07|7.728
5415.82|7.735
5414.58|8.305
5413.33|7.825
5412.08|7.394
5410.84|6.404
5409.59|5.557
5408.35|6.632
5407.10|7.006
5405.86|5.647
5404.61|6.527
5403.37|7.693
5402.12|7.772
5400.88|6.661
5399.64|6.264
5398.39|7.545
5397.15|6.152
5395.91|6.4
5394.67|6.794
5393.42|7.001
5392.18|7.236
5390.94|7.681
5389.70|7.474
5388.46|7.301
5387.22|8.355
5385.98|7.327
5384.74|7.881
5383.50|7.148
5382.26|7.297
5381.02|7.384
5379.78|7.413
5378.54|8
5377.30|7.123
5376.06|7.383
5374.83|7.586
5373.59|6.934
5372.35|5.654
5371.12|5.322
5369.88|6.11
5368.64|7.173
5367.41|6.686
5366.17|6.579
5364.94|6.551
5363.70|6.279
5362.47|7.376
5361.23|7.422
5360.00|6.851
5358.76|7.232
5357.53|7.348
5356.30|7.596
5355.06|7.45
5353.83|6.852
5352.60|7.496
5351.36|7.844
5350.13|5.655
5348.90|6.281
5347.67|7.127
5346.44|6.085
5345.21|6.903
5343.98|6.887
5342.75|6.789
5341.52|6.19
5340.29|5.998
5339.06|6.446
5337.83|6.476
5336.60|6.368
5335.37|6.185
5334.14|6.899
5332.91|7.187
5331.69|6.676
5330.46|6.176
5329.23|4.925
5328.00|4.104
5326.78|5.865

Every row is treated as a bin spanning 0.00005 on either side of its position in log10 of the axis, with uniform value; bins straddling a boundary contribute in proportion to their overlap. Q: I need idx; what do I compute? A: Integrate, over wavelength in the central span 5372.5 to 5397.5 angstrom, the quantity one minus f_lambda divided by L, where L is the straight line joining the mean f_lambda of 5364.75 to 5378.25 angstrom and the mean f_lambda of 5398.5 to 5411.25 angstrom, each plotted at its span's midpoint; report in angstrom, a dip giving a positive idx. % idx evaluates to -2.3 angstrom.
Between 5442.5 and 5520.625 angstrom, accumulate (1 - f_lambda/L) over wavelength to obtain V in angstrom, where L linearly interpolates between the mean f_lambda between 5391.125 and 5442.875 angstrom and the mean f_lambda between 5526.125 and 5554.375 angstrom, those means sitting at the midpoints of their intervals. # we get 8.9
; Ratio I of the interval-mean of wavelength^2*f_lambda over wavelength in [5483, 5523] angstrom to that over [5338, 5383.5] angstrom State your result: 1.0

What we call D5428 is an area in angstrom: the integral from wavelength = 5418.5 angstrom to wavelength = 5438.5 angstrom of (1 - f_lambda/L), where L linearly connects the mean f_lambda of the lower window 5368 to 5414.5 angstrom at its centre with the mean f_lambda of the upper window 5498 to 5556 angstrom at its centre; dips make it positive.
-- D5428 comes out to -2.02 angstrom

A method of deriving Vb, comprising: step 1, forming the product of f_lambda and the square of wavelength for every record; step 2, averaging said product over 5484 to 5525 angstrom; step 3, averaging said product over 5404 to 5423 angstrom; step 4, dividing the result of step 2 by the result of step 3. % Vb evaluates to 0.9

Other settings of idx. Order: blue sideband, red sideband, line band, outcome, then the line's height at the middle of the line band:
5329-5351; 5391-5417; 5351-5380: -1.5 angstrom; 6.65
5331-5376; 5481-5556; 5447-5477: 3.3 angstrom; 6.61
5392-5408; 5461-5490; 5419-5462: -2.7 angstrom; 6.55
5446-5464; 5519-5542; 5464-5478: -0.9 angstrom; 5.88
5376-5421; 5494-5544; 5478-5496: -0.3 angstrom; 6.62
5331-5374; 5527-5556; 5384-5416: -1.8 angstrom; 6.72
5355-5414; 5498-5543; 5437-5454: -0.8 angstrom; 6.73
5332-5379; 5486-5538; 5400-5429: -3.2 angstrom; 6.67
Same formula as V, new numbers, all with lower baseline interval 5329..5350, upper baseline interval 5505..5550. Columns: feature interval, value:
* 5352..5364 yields -1.40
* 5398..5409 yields -0.65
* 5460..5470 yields 0.67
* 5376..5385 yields -1.37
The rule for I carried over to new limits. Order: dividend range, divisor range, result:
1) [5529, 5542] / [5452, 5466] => 1.24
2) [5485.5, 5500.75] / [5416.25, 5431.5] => 0.89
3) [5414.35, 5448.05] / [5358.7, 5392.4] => 1.11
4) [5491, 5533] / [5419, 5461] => 0.93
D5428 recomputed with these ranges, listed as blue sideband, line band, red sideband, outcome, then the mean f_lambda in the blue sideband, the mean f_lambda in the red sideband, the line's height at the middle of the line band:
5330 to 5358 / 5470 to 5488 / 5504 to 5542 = 0.3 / 6.74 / 6.43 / 6.5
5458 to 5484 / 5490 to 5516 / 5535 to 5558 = 0.9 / 6.17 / 6.81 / 6.44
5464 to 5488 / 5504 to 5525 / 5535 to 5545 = 1.2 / 6.36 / 6.7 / 6.56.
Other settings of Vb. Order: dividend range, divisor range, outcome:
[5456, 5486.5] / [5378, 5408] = 0.89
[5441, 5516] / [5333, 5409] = 0.94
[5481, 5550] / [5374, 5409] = 0.95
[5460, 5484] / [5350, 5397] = 0.90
